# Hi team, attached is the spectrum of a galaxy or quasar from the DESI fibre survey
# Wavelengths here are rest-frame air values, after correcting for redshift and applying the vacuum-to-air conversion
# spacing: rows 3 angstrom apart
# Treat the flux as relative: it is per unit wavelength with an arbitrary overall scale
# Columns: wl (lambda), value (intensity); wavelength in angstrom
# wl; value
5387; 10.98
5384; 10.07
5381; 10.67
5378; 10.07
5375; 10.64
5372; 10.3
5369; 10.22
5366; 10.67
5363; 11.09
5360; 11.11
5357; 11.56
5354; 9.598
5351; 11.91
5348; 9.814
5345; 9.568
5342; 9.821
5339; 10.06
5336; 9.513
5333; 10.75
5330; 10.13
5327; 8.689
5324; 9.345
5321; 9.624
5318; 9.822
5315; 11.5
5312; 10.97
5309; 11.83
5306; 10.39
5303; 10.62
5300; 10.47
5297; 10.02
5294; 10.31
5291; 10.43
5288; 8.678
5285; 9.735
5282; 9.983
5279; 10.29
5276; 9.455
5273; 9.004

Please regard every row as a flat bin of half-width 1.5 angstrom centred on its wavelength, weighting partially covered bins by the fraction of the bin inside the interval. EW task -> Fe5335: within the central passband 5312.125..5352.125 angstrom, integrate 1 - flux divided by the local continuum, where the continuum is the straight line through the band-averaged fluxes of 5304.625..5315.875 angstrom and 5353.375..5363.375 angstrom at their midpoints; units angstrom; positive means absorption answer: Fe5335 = 3.6 angstrom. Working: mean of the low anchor 11.2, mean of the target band 10.1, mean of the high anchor 10.9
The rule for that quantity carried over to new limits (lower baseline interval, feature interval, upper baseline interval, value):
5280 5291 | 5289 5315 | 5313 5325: -2.0 angstrom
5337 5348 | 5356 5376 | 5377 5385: -1.4 angstrom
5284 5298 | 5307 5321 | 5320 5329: -2.1 angstrom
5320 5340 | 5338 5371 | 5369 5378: -1.3 angstrom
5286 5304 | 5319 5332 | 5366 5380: 0.9 angstrom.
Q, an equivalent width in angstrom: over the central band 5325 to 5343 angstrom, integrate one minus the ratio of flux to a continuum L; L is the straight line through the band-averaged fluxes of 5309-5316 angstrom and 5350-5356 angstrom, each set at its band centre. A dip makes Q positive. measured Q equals 2.0 angstrom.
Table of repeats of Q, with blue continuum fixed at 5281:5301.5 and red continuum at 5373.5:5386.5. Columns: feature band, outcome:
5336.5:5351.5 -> 0.2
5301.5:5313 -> -1.1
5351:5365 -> -0.9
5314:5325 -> 0.1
